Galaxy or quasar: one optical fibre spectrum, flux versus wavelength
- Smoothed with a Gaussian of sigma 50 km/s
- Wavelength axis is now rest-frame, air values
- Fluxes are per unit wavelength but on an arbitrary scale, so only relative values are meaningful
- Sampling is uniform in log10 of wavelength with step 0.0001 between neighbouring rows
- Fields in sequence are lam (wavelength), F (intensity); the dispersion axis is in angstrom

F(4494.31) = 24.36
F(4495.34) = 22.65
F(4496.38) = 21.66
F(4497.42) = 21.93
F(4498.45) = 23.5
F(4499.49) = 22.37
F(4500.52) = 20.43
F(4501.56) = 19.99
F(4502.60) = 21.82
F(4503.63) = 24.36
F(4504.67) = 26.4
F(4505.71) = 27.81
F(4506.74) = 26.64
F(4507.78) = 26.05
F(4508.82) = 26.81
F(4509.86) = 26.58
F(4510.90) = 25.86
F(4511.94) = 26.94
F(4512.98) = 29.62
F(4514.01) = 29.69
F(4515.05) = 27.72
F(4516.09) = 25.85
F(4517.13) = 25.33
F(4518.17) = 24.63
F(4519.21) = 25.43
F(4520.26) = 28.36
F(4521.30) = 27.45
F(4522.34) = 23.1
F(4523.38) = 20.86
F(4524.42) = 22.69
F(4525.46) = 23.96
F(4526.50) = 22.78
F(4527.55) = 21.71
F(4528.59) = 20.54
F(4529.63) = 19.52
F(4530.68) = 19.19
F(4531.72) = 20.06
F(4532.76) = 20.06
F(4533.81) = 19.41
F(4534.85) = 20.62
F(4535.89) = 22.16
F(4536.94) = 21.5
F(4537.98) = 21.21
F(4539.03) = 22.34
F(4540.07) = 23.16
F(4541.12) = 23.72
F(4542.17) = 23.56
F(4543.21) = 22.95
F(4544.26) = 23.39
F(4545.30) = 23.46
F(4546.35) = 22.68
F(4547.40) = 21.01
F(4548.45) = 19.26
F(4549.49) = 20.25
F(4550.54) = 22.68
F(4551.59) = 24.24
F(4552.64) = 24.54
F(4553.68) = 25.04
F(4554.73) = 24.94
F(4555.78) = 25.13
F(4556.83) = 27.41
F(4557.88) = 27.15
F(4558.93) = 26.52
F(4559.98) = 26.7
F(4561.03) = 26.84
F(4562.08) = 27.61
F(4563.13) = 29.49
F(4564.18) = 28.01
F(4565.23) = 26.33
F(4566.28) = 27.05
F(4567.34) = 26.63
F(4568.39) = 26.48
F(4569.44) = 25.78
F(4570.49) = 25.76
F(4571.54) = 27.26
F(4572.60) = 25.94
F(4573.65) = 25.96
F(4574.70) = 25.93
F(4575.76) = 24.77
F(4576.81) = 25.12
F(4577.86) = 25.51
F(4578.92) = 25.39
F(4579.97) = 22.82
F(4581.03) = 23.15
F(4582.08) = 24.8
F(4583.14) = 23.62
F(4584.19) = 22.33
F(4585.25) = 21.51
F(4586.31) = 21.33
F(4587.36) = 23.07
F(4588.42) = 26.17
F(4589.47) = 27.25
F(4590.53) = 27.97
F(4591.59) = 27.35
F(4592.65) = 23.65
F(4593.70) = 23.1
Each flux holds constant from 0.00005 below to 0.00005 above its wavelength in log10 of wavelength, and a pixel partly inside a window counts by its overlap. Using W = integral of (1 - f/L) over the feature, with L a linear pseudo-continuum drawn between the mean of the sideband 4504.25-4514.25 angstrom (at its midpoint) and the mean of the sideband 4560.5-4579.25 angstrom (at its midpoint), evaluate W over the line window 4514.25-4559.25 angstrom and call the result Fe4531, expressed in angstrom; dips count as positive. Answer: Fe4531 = 6.08 angstrom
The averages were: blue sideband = 27.2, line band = 23.2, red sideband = 26.4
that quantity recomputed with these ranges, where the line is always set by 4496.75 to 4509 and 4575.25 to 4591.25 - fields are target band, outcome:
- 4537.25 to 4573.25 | -0.92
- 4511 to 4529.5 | -0.77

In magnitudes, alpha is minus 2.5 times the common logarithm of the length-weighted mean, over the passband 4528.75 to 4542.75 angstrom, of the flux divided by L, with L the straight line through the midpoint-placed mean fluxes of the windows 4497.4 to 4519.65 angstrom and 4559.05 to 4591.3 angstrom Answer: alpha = 0.19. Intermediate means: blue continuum 25.3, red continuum 25.6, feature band 21.3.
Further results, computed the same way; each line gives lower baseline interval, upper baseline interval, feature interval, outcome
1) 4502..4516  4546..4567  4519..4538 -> 0.18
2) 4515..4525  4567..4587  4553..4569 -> -0.08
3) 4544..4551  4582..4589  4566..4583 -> -0.12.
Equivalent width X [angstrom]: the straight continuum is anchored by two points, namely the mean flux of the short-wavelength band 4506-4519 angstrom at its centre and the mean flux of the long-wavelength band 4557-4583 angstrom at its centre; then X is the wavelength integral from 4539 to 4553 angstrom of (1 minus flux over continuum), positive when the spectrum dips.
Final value 1.99 angstrom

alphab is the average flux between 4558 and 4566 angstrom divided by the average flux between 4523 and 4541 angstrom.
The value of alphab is 1.28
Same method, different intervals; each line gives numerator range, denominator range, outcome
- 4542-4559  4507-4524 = 0.90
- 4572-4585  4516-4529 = 1.02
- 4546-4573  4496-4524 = 1.01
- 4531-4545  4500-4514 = 0.86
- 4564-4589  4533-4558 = 1.09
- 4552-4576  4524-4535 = 1.26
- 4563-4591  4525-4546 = 1.16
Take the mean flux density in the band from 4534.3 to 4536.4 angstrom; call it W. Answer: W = 21.4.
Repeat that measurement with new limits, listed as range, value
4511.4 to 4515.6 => 28.5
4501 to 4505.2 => 23.1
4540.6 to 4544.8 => 23.4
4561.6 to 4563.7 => 28.6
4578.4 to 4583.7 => 24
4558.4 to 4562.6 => 26.9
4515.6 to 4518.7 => 25.3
